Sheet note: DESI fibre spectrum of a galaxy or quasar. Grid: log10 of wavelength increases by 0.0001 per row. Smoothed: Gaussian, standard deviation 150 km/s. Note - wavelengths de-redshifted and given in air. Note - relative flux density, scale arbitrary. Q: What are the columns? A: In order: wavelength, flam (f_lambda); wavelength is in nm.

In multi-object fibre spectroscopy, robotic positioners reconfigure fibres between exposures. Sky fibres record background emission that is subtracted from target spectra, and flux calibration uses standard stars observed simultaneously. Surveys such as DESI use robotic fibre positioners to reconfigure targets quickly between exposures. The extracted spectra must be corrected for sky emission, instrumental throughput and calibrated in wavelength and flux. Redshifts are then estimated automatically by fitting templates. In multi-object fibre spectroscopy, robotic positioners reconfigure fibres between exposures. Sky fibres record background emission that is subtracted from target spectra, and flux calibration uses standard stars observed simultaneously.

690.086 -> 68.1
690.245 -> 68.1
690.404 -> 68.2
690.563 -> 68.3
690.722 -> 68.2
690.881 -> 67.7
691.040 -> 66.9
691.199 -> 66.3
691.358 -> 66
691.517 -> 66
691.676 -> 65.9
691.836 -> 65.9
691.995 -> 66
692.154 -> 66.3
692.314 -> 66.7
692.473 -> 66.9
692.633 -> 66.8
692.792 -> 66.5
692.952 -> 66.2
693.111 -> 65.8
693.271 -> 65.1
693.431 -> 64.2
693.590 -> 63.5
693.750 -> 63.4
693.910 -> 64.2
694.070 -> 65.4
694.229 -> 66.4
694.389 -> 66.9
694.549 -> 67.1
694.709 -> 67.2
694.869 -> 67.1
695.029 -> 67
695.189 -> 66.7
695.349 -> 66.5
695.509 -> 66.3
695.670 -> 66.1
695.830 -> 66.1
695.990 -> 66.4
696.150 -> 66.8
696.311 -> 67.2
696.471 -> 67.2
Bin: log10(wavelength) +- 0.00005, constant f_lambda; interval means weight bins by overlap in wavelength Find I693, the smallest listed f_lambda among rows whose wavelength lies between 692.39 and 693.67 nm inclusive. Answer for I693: 63.5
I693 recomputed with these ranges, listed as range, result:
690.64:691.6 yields 66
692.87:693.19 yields 65.8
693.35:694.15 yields 63.4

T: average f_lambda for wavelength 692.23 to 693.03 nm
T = 66.6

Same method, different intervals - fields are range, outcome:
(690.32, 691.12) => 67.9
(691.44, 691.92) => 65.9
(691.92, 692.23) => 66.2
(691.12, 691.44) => 66.2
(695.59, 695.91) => 66.2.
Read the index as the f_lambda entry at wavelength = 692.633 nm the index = 66.8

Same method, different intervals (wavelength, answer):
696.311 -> 67.2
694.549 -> 67.1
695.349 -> 66.5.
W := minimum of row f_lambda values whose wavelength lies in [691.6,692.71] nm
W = 65.9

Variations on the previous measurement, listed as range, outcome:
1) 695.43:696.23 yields 66.1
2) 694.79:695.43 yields 66.5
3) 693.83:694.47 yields 64.2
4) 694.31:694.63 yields 66.9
